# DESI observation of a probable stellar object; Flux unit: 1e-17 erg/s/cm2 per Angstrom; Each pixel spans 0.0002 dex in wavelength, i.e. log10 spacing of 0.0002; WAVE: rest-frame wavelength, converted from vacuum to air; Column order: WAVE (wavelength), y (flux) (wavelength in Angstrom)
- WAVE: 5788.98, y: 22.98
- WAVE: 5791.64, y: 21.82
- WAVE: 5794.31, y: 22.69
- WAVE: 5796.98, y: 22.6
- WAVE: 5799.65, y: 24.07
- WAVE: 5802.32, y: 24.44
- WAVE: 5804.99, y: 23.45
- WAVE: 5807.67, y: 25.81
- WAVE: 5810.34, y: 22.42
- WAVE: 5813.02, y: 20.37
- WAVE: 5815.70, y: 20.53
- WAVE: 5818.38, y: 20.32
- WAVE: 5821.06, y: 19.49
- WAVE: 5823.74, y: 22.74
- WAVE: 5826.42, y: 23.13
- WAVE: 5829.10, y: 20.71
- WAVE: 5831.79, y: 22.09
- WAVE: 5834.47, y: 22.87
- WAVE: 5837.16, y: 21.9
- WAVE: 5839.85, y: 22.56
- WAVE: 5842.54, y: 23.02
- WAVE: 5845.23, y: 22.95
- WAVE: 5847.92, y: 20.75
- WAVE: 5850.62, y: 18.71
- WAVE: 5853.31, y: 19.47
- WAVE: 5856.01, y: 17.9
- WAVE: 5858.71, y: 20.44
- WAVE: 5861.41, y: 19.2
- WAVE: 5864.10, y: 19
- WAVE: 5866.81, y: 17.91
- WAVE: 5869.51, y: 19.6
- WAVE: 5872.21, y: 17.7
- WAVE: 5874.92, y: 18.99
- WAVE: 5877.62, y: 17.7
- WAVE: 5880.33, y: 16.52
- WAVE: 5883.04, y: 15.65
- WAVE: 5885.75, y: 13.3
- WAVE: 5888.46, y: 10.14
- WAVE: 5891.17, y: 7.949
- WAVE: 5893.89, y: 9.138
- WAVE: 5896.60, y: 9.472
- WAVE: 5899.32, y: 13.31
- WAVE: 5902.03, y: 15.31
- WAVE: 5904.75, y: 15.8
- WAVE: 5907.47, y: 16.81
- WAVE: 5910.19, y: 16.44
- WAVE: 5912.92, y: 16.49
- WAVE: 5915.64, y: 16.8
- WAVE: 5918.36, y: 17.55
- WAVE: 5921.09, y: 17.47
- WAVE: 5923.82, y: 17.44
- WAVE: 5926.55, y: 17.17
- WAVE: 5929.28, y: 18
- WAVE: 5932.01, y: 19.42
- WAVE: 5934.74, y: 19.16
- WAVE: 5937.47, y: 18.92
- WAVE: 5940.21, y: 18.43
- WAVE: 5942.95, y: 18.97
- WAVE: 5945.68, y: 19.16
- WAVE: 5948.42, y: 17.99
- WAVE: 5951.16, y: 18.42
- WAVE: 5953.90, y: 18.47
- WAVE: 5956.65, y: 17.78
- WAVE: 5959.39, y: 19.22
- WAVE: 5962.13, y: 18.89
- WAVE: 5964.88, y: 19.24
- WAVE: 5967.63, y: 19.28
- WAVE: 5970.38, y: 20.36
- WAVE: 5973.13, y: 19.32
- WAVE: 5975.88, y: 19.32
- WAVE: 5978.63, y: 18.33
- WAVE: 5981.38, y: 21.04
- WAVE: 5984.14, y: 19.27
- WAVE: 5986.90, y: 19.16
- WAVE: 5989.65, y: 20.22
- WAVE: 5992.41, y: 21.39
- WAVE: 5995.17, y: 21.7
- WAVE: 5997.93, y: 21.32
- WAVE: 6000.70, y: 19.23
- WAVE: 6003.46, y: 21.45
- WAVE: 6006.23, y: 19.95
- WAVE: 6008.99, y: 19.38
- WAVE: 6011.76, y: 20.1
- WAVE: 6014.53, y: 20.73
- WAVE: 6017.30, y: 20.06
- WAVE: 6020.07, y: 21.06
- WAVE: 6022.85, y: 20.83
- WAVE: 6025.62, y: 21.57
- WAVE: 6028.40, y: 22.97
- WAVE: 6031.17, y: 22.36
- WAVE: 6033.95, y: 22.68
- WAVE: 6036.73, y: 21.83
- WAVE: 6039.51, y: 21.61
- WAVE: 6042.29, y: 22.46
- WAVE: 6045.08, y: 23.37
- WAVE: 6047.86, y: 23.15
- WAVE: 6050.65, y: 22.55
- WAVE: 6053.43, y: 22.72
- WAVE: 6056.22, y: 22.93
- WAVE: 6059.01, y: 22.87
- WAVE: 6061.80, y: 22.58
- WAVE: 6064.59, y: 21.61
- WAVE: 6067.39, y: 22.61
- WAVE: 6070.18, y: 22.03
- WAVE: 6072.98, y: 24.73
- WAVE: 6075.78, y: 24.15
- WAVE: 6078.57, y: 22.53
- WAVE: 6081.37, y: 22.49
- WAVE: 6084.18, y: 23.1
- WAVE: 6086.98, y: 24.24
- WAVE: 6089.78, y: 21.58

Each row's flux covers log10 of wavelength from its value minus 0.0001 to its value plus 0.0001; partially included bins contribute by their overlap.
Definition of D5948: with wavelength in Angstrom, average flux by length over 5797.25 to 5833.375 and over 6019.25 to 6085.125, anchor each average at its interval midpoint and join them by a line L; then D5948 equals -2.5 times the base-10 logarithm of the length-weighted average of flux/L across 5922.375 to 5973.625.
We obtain 0.20 mag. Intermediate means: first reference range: 22.3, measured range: 18.7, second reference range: 22.5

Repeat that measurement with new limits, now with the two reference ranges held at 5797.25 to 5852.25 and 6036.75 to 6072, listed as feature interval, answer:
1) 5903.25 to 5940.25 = 0.261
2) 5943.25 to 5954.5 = 0.201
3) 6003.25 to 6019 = 0.115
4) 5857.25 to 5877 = 0.173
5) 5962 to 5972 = 0.150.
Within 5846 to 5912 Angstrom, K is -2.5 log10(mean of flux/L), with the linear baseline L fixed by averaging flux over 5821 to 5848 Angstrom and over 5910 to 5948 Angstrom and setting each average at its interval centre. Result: 0.25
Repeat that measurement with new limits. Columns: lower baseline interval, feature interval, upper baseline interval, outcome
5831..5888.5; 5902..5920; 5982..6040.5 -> 0.192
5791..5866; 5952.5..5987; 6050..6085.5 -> 0.164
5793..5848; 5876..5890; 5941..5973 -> 0.380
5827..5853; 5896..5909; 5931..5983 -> 0.367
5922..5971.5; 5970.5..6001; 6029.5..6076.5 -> 0.004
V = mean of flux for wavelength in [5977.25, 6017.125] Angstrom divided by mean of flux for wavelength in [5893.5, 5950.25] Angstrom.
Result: 1.21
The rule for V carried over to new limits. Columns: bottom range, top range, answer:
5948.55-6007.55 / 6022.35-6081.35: 1.15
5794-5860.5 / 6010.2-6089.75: 1.03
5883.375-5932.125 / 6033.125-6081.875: 1.54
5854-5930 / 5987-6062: 1.34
